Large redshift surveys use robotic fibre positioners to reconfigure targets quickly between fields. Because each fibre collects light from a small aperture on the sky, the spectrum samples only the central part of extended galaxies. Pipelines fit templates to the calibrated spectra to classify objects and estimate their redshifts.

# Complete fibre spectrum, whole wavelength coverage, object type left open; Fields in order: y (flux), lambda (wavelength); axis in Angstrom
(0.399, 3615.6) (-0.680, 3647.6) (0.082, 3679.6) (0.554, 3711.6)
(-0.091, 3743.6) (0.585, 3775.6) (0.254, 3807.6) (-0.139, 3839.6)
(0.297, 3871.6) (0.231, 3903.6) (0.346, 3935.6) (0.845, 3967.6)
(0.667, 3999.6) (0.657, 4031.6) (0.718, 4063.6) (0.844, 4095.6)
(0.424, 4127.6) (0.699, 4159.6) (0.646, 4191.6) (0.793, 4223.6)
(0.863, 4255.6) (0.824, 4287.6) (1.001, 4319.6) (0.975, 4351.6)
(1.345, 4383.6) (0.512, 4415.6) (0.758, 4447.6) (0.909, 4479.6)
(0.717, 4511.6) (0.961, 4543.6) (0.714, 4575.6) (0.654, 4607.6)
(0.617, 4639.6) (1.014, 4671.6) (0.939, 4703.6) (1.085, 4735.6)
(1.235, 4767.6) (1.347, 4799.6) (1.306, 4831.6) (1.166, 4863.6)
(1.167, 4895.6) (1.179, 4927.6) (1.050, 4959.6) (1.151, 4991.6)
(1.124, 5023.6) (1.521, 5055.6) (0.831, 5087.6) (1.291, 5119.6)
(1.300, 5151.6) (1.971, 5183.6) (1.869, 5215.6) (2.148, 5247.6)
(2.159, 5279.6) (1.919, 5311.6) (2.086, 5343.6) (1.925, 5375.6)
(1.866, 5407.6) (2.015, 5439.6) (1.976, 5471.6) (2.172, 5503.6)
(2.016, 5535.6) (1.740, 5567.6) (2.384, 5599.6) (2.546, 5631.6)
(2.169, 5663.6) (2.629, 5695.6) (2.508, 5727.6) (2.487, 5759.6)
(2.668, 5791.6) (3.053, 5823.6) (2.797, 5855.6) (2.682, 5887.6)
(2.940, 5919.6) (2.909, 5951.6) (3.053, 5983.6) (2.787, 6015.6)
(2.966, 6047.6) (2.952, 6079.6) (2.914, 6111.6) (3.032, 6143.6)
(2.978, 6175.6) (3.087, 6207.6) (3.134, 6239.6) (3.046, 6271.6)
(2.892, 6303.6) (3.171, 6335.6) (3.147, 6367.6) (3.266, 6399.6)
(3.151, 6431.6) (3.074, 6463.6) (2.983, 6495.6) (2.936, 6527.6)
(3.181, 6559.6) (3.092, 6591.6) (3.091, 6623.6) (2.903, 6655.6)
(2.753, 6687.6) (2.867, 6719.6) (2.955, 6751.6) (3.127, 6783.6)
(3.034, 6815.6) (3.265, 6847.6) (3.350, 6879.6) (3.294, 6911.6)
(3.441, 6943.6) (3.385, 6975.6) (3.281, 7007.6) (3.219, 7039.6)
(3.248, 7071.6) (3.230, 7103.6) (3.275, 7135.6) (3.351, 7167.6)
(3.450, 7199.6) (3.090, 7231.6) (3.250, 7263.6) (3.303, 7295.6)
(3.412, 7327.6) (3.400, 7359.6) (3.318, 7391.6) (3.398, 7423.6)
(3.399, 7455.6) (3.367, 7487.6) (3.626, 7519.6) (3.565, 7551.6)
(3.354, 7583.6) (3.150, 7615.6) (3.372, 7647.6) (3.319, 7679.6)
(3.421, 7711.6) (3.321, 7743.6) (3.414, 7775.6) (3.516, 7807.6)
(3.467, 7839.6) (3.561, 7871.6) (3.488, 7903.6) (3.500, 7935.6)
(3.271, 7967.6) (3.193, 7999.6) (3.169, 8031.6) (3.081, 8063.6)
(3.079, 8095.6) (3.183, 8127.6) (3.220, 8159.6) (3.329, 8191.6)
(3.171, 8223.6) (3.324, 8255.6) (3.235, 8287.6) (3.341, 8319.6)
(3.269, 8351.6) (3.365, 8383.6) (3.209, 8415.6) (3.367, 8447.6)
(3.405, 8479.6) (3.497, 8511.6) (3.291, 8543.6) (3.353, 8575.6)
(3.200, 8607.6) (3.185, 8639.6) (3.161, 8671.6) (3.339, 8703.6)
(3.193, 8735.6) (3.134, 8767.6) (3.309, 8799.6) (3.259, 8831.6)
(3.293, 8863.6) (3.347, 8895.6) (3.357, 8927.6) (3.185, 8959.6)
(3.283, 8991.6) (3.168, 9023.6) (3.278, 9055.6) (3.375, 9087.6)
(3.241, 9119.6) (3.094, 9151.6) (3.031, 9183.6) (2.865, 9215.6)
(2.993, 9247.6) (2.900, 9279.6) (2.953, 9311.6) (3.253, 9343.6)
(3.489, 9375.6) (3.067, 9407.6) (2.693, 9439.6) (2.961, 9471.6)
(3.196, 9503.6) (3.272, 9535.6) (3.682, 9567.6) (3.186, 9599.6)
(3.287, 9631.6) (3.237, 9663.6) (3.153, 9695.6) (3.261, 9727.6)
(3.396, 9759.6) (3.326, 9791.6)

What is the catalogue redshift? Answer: 0.294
